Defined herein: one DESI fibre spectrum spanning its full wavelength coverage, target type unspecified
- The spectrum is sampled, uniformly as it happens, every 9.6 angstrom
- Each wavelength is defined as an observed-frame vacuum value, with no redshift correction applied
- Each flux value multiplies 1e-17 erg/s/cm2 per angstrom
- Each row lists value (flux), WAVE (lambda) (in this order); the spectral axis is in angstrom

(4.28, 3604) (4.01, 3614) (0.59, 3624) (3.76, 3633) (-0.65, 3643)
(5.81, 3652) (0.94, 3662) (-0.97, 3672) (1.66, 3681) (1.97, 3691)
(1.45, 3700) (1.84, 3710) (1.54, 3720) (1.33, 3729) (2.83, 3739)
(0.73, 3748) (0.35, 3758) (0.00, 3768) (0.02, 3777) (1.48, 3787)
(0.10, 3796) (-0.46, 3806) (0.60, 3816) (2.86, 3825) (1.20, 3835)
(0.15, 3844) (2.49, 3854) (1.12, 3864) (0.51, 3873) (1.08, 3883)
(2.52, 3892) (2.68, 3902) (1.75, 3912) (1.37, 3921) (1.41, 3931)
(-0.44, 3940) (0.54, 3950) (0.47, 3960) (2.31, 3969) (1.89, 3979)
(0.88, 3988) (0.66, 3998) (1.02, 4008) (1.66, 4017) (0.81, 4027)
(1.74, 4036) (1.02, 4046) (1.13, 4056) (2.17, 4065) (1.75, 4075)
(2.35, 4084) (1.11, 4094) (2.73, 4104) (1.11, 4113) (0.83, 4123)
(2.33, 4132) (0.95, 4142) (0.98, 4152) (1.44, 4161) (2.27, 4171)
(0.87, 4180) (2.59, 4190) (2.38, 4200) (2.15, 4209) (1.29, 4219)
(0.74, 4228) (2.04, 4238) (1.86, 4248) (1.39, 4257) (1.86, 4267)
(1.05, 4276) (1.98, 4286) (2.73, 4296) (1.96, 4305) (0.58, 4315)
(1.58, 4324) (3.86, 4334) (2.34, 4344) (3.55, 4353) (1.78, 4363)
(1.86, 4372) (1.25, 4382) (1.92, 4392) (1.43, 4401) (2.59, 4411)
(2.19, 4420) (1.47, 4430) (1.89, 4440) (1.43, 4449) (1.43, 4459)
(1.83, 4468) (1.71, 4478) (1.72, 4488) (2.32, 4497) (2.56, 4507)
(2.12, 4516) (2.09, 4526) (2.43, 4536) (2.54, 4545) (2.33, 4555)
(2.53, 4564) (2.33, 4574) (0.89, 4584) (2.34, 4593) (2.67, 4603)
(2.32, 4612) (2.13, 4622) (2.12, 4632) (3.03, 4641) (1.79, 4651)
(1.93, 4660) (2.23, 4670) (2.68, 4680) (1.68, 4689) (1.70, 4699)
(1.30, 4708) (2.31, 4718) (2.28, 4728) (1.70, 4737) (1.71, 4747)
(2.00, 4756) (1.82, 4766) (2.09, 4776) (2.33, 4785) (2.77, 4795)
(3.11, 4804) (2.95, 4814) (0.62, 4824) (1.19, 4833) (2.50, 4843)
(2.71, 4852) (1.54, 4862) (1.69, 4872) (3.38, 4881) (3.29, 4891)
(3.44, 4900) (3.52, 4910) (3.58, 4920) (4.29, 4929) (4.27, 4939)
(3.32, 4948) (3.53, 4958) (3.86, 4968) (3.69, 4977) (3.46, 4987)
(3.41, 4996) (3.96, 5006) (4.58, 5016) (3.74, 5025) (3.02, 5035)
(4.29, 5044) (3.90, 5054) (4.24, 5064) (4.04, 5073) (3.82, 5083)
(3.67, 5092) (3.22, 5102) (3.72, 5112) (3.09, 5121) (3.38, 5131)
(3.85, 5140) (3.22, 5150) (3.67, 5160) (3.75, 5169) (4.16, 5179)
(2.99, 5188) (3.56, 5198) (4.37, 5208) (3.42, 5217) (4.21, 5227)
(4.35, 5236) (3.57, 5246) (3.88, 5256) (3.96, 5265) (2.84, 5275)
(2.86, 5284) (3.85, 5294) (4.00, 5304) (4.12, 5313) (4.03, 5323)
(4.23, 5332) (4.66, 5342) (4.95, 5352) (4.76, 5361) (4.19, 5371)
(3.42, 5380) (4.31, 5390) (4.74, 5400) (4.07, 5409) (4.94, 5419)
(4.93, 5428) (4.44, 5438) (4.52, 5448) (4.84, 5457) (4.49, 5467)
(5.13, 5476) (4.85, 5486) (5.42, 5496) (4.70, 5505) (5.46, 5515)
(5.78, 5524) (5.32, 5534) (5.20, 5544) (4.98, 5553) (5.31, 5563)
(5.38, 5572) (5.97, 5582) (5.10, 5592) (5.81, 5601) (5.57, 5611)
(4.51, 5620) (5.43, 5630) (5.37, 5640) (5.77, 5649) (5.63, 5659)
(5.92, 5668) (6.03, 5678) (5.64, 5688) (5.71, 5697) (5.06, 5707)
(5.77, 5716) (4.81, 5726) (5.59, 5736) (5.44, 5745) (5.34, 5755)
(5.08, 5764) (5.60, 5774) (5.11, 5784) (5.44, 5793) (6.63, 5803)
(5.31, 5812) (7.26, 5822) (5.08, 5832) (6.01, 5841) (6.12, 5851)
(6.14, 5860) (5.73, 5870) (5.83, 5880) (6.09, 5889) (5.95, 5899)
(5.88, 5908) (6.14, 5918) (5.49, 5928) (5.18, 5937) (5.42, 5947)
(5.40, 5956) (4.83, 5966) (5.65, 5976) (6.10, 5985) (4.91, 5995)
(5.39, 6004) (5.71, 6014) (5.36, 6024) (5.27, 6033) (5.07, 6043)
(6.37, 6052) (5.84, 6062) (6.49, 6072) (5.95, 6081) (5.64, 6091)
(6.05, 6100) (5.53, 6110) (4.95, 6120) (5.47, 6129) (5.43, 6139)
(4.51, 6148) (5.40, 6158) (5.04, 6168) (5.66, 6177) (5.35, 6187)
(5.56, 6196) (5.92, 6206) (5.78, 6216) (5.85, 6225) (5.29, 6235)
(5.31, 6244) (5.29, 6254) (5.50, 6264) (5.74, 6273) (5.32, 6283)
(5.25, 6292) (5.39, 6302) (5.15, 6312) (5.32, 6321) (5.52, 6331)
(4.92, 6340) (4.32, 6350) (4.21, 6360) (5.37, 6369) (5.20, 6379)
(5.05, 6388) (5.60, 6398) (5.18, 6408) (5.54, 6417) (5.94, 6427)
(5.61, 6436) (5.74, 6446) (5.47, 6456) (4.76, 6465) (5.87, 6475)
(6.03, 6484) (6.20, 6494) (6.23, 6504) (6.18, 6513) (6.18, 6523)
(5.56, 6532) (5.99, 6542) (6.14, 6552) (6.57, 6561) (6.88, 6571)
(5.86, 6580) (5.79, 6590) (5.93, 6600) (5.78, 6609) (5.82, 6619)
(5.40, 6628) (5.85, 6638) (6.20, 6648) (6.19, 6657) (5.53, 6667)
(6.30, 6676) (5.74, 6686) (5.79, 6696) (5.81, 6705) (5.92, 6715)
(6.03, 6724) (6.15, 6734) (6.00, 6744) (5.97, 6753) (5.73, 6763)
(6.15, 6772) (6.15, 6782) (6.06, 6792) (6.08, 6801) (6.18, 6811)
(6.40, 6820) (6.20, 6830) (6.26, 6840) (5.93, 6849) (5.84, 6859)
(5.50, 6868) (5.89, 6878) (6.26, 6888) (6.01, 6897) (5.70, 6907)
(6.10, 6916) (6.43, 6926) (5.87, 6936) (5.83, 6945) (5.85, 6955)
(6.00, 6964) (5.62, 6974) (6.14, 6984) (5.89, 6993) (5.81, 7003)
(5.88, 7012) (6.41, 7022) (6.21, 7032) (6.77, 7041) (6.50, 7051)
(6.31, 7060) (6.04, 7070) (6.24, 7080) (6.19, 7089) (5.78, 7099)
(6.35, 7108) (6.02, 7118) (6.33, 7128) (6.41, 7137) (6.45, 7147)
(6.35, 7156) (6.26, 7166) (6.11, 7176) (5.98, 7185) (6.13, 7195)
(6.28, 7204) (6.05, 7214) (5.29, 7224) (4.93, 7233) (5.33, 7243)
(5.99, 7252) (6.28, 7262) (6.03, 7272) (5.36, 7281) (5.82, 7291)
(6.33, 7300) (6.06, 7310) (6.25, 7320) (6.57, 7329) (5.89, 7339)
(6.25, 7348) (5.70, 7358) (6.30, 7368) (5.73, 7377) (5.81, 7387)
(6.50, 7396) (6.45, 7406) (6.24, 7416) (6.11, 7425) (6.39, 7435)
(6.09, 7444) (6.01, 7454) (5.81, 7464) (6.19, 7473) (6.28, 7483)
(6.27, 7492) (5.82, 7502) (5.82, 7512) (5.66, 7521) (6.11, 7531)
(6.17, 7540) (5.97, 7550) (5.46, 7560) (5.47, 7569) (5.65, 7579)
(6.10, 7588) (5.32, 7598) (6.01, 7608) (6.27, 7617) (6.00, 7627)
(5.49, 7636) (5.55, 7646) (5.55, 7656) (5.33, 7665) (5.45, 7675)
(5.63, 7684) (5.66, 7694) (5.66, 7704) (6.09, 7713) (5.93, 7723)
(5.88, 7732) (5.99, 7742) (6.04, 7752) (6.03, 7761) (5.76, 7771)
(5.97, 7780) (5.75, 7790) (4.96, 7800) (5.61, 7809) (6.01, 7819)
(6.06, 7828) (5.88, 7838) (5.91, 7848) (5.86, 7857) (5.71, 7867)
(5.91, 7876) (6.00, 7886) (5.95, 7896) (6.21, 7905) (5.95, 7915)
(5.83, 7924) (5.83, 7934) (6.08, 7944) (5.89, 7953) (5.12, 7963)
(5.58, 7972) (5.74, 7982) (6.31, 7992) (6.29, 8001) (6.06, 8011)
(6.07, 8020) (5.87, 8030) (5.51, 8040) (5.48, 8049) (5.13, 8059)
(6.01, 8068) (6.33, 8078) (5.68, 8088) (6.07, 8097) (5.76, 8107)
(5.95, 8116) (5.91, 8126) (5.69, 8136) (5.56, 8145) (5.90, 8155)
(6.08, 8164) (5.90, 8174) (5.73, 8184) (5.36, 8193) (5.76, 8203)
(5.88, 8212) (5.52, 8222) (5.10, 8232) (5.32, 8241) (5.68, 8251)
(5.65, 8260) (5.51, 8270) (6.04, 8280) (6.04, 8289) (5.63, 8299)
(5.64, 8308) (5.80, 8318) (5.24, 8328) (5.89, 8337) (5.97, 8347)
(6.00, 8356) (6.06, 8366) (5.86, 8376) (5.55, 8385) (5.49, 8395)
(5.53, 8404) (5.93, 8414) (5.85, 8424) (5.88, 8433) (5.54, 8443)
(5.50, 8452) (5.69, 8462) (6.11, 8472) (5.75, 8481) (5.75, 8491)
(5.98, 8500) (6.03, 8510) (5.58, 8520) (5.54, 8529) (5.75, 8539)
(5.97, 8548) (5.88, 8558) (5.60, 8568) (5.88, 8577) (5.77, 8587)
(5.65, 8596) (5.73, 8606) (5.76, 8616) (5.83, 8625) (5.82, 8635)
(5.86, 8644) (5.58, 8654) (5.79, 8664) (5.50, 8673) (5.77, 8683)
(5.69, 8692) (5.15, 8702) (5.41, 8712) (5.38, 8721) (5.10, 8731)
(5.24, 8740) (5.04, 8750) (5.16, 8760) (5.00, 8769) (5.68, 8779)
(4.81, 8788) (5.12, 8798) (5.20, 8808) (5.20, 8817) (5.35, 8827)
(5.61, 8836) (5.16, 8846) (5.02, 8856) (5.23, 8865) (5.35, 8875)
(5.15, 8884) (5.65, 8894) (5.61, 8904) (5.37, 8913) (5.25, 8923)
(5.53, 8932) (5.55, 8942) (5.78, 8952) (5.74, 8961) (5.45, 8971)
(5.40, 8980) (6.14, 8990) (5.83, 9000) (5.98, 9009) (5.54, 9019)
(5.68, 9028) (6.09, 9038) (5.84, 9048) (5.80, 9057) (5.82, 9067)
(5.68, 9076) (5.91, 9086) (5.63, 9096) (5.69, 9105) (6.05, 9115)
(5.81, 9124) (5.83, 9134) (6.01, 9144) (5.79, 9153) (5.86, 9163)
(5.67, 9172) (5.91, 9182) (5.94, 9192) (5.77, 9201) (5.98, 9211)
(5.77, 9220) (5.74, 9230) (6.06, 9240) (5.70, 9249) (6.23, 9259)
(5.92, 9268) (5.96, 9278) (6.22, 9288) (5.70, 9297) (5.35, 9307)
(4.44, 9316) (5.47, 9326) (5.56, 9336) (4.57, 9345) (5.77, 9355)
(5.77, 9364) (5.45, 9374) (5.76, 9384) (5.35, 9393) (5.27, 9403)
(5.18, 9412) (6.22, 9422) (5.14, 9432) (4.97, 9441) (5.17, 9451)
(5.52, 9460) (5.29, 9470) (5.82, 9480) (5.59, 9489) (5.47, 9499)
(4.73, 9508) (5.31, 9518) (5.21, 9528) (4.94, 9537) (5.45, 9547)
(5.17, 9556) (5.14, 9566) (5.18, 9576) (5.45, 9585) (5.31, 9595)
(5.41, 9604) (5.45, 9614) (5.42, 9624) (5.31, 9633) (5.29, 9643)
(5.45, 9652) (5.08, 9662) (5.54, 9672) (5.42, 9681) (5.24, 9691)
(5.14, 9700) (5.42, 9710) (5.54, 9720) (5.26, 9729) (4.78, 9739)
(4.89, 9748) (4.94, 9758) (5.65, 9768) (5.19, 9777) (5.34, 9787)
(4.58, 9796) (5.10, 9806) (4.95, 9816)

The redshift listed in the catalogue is 0.23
